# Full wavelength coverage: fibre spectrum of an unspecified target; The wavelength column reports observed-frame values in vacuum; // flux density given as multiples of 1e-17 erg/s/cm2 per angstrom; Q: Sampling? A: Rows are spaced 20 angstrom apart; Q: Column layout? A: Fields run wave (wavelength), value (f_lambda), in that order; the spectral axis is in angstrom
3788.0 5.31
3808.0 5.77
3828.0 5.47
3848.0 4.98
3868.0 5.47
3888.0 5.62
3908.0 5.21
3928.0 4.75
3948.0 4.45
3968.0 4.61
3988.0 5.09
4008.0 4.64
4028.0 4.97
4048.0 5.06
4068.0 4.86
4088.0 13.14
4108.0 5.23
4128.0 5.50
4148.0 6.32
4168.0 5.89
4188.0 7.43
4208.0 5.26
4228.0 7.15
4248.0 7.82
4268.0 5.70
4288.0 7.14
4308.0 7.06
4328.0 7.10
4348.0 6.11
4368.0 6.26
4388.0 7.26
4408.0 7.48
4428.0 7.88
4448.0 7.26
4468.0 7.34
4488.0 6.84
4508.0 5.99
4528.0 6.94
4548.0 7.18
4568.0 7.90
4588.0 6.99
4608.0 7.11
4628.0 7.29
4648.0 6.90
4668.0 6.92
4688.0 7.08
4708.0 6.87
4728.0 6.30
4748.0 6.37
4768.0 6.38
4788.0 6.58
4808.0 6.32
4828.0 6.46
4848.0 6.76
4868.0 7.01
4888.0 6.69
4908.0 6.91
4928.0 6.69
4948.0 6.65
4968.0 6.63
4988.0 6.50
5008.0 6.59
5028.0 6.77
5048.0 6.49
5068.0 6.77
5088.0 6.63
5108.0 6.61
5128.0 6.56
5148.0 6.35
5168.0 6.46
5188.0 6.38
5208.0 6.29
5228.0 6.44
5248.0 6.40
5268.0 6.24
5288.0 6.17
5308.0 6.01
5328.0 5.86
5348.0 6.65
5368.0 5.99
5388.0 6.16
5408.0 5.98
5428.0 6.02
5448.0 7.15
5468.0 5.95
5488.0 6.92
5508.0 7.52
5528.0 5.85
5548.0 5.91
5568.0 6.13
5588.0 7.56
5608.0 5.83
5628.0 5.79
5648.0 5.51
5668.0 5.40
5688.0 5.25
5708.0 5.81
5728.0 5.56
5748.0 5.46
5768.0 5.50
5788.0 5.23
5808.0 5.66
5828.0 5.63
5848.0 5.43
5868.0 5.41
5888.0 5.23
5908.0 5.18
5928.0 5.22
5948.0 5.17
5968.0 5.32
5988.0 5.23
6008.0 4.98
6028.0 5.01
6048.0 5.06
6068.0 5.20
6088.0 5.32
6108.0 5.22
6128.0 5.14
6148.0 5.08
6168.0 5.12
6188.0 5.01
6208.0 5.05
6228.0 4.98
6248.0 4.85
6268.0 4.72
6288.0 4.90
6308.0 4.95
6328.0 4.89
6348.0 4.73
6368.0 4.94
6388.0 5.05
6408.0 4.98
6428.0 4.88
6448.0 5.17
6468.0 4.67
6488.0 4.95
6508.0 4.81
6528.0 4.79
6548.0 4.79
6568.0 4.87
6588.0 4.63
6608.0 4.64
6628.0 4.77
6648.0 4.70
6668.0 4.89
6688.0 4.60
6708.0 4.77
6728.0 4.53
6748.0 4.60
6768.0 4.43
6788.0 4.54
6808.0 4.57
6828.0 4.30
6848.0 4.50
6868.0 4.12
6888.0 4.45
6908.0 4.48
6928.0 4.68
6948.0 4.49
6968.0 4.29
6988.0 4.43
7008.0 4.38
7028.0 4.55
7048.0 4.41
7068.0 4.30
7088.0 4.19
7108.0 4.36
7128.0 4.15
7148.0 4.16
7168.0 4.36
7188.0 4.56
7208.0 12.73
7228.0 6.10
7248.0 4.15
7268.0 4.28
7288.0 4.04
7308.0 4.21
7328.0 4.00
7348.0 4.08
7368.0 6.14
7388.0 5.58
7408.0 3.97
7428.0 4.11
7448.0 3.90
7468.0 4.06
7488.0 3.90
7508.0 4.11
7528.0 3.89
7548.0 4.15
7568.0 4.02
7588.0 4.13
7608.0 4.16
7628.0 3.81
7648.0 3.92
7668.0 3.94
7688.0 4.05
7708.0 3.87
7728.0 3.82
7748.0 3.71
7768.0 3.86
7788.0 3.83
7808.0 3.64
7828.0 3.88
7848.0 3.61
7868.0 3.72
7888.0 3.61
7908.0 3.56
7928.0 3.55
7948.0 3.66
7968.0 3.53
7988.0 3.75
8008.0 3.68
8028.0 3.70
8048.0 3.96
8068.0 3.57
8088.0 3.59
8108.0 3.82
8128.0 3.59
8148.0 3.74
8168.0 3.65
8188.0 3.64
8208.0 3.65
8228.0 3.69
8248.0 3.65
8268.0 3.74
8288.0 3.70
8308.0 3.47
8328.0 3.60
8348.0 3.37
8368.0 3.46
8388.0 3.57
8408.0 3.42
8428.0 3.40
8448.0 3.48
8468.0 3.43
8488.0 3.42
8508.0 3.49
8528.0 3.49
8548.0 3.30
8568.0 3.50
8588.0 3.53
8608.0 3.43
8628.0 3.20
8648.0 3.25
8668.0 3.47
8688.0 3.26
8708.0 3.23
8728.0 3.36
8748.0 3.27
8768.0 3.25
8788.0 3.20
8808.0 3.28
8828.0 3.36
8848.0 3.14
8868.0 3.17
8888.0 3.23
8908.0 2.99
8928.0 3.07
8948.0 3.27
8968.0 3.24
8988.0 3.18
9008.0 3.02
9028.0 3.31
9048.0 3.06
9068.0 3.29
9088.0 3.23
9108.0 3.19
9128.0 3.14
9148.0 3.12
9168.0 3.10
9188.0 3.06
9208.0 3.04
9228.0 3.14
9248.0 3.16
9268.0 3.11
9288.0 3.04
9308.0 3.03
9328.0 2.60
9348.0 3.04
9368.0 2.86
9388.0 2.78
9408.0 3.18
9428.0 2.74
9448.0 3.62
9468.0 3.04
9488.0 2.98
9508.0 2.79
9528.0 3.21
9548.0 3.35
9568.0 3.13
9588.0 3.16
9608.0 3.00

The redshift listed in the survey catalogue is 0.098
